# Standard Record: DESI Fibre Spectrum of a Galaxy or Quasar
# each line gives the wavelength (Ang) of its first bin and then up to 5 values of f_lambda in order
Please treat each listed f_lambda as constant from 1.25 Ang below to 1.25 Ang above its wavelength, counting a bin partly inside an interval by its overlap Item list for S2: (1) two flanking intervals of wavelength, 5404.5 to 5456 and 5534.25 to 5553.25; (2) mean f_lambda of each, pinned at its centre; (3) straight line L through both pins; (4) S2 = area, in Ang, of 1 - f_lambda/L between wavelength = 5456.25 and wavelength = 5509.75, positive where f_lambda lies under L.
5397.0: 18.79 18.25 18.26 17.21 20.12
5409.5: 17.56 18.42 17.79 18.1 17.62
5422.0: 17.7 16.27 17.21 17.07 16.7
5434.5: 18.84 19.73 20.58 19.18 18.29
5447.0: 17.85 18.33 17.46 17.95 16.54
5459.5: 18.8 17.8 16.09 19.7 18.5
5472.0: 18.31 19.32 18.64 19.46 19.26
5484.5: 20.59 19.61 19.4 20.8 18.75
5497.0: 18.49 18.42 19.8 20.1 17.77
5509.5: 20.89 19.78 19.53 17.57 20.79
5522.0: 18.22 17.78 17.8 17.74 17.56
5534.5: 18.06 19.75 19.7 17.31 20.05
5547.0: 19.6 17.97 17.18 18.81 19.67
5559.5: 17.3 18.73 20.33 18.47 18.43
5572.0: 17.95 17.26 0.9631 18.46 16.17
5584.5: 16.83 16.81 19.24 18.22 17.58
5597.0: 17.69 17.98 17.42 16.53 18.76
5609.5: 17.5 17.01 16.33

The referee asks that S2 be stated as -1.57 Ang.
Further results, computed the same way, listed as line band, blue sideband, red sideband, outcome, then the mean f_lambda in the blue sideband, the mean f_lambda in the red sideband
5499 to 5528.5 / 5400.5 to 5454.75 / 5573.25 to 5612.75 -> -3.0 Ang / 18.1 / 16.5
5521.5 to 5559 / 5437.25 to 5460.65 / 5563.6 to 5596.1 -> -2.8 Ang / 18.4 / 16.6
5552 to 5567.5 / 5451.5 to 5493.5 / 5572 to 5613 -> -1.5 Ang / 18.7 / 16.6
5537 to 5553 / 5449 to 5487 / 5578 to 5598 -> -0.8 Ang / 18.5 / 17.4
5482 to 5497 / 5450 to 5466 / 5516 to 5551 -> -1.4 Ang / 17.5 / 18.6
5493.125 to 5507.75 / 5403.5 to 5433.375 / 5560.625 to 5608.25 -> -1.3 Ang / 17.7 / 17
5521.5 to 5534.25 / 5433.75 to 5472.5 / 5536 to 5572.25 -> 0.6 Ang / 18.4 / 18.8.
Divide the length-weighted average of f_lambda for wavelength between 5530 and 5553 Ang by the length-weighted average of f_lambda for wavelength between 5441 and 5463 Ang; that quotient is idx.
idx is 1.03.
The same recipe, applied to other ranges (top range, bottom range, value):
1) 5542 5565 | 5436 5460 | 1.01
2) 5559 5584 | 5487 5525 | 0.85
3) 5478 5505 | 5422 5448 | 1.07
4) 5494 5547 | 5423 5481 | 1.04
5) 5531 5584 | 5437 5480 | 0.96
